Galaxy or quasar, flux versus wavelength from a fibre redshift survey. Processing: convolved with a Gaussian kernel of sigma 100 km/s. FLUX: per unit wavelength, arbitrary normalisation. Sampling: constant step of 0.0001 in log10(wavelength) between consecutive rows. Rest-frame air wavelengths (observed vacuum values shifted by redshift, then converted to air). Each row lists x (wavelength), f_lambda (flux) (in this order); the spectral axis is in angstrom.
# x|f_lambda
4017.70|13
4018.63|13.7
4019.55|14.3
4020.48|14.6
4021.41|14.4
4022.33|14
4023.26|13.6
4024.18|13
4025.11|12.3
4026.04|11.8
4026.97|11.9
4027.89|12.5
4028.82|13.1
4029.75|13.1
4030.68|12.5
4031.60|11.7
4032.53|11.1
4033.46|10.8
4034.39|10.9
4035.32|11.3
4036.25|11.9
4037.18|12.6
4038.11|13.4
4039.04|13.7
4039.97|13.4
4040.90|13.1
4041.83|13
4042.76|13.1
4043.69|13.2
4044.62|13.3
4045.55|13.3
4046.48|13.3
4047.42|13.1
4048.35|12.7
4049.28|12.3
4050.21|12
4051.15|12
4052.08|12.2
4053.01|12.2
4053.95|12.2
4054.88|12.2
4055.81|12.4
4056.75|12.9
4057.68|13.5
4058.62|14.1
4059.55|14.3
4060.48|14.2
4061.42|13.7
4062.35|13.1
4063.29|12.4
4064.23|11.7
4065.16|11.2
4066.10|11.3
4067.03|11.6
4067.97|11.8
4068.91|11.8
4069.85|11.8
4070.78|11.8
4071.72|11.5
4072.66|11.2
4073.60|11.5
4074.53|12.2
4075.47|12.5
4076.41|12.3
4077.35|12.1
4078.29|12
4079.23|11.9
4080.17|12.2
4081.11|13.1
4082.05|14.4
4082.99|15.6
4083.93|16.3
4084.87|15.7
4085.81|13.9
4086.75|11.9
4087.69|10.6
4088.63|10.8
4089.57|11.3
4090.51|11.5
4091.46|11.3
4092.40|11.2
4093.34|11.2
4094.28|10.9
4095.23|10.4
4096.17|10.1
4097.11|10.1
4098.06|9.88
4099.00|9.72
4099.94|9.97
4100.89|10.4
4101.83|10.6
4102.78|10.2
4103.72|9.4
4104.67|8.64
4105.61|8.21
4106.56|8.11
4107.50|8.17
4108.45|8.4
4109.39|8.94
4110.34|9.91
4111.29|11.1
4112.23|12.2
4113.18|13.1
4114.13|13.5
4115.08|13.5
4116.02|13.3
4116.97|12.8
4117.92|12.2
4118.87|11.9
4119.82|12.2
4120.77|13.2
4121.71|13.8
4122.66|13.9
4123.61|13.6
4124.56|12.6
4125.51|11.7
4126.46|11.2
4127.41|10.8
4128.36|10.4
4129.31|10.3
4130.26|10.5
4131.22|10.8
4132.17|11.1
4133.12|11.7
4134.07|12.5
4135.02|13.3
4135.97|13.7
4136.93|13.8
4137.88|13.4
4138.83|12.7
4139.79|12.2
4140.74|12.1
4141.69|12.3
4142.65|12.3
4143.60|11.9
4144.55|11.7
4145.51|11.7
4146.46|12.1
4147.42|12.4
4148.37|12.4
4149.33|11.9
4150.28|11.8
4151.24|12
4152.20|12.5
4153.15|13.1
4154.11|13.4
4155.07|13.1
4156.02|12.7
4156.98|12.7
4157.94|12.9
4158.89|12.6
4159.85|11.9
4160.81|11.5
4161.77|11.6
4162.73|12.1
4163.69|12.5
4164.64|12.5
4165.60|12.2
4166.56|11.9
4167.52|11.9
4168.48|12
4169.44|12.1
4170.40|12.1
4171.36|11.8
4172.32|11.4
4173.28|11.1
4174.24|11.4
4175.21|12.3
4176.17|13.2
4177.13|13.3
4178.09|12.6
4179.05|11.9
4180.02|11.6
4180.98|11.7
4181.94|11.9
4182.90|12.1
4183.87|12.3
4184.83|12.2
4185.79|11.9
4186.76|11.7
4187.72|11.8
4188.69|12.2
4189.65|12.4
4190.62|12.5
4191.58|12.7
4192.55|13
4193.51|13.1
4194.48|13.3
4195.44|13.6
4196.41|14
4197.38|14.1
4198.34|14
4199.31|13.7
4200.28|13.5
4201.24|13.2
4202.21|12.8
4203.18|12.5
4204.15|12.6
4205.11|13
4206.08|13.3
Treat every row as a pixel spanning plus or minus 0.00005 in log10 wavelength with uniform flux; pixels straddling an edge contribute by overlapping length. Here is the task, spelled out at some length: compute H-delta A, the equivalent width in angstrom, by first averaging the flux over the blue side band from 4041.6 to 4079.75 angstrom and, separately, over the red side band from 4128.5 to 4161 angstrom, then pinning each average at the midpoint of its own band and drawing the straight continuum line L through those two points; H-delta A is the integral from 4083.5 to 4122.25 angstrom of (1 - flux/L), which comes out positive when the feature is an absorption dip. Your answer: 3.5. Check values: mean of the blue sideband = 12.5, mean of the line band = 11.2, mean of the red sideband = 12.3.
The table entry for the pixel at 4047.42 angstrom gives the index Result 13.1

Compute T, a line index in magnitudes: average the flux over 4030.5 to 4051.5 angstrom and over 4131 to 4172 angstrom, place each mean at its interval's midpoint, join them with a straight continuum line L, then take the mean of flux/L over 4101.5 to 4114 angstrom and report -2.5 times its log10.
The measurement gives 0.25 mag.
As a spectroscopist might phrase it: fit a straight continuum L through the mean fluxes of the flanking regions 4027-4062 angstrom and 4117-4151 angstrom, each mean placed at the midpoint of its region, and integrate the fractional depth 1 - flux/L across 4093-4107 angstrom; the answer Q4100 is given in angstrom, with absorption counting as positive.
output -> 2.9 angstrom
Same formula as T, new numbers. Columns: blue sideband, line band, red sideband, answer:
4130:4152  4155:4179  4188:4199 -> 0.041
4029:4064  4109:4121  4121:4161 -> 0.023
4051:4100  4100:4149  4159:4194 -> 0.049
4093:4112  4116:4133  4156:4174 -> -0.138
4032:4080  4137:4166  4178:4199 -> 0.015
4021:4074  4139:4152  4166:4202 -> 0.036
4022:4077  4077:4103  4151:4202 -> 0.063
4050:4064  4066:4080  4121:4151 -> 0.079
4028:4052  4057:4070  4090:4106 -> -0.091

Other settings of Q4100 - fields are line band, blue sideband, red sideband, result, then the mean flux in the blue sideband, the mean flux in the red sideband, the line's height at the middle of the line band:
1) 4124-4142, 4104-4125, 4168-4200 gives -0.31 angstrom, 11.5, 12.5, 11.8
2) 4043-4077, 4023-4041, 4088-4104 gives -2.66 angstrom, 12.4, 10.5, 11.6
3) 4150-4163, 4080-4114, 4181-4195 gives -0.56 angstrom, 11.1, 12.4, 11.9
